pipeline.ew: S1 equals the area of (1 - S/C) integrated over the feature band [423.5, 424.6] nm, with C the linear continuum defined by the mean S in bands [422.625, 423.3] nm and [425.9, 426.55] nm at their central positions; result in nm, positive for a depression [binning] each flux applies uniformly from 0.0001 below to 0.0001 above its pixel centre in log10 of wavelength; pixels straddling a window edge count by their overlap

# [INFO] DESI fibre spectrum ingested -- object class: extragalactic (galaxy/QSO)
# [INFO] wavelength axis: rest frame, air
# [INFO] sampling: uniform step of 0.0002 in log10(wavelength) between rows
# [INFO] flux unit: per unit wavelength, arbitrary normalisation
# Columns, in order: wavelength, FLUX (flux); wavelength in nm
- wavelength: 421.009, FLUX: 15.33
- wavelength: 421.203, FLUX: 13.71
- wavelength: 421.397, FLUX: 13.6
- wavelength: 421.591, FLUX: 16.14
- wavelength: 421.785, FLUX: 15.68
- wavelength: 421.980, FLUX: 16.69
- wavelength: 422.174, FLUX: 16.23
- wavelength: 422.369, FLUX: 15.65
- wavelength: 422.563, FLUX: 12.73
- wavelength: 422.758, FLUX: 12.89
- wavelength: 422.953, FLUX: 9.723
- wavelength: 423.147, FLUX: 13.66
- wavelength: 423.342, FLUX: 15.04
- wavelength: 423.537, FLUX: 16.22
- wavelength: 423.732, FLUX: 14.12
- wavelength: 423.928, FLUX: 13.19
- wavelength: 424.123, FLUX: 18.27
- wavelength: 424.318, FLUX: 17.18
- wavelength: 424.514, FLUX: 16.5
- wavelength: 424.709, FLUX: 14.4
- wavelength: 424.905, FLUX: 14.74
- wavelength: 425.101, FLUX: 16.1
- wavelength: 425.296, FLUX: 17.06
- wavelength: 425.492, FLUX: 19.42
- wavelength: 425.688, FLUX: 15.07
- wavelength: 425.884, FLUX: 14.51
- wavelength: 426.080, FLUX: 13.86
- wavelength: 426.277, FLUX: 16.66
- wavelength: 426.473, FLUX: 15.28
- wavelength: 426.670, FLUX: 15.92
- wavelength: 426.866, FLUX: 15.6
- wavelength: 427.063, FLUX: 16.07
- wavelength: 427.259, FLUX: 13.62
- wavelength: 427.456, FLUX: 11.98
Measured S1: -0.21 nm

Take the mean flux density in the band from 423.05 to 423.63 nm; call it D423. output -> 15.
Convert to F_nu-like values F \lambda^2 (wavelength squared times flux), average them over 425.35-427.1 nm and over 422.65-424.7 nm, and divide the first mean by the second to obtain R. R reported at 1.09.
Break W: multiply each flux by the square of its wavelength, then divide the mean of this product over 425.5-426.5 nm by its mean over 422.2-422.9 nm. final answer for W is 1.1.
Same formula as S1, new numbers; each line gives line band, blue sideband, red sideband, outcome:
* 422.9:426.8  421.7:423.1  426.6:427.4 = -0.19 nm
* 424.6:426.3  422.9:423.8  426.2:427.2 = -0.07 nm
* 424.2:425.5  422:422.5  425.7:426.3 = -0.10 nm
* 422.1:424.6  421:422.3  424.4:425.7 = 0.18 nm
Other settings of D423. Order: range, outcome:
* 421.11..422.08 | 15.2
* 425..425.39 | 16.6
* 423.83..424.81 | 15.9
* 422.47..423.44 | 12.8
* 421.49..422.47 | 16.1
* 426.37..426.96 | 15.6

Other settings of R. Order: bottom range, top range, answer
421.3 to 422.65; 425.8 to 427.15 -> 1.03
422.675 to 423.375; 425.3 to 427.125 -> 1.28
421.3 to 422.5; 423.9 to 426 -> 1.05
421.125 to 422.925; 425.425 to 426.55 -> 1.09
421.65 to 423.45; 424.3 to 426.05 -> 1.13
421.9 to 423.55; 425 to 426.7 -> 1.14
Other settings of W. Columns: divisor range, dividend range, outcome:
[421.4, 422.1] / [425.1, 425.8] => 1.09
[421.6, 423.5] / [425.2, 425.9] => 1.18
